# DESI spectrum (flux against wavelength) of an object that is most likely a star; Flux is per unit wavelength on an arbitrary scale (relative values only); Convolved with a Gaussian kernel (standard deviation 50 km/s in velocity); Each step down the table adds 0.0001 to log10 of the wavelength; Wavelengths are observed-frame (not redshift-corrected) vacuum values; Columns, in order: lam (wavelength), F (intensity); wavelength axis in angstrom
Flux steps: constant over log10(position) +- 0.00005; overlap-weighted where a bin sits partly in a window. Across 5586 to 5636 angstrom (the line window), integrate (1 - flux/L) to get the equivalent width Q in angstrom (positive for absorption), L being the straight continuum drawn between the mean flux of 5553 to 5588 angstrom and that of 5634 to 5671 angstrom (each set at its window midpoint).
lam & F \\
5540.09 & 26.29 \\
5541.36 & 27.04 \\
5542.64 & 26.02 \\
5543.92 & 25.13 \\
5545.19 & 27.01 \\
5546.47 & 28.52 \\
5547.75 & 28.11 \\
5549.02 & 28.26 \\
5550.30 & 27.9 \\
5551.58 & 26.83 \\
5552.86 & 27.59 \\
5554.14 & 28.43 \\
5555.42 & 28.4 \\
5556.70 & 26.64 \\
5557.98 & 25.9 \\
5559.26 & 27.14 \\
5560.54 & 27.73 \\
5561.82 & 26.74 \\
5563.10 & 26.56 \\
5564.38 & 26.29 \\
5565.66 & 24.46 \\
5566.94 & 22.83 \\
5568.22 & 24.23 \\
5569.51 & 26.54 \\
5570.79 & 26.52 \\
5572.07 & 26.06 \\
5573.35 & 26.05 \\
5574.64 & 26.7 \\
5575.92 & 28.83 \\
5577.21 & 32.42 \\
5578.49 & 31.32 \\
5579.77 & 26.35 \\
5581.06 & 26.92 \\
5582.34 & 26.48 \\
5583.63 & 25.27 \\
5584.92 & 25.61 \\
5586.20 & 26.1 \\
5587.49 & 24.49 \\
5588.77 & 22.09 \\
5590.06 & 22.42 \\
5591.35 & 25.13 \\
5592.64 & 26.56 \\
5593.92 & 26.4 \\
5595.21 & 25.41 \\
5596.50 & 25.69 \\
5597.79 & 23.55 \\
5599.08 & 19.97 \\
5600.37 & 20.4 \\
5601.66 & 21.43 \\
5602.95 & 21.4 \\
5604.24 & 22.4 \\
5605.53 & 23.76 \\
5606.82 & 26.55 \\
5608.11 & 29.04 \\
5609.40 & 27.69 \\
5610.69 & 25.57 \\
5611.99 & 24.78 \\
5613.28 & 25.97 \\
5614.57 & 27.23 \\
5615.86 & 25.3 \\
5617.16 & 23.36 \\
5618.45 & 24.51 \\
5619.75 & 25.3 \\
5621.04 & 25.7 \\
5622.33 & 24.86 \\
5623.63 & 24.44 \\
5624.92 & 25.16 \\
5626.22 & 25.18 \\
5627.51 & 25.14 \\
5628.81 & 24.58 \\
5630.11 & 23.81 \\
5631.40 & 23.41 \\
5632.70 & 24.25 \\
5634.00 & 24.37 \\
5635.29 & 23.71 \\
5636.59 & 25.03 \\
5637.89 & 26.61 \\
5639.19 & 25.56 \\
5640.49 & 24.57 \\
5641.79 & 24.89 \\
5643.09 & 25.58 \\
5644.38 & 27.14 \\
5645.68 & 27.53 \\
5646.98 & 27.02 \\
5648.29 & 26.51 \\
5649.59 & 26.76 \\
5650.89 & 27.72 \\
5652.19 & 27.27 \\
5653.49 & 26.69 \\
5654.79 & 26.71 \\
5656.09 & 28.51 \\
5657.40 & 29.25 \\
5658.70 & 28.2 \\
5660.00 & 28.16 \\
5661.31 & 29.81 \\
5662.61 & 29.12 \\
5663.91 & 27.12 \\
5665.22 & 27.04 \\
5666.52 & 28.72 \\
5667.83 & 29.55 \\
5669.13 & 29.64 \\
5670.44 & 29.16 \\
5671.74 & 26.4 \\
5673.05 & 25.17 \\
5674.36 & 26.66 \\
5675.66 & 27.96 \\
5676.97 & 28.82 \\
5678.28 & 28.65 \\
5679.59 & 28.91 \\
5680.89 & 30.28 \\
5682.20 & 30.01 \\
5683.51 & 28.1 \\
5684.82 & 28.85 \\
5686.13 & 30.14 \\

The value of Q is 4.5 angstrom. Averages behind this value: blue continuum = 26.7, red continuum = 27.2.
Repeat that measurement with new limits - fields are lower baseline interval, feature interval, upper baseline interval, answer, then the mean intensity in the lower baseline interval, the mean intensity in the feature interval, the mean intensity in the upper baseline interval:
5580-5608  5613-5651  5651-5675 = 1.4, 24.3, 25.3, 27.9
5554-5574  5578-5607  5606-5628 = 1.5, 26.2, 24.5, 25.6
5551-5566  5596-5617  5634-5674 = 2.1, 26.9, 24.4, 27.1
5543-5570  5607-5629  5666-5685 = 1.6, 26.7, 25.6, 28.4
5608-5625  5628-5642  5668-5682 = 1.0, 25.5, 24.6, 28.3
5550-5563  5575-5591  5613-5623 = -0.1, 27.3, 26.5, 25.3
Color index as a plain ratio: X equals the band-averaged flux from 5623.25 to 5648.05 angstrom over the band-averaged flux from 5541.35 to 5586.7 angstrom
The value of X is 0.94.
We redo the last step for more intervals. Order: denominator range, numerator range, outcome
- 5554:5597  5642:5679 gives 1.05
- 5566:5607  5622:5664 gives 1.04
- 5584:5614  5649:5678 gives 1.14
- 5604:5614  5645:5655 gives 1.04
